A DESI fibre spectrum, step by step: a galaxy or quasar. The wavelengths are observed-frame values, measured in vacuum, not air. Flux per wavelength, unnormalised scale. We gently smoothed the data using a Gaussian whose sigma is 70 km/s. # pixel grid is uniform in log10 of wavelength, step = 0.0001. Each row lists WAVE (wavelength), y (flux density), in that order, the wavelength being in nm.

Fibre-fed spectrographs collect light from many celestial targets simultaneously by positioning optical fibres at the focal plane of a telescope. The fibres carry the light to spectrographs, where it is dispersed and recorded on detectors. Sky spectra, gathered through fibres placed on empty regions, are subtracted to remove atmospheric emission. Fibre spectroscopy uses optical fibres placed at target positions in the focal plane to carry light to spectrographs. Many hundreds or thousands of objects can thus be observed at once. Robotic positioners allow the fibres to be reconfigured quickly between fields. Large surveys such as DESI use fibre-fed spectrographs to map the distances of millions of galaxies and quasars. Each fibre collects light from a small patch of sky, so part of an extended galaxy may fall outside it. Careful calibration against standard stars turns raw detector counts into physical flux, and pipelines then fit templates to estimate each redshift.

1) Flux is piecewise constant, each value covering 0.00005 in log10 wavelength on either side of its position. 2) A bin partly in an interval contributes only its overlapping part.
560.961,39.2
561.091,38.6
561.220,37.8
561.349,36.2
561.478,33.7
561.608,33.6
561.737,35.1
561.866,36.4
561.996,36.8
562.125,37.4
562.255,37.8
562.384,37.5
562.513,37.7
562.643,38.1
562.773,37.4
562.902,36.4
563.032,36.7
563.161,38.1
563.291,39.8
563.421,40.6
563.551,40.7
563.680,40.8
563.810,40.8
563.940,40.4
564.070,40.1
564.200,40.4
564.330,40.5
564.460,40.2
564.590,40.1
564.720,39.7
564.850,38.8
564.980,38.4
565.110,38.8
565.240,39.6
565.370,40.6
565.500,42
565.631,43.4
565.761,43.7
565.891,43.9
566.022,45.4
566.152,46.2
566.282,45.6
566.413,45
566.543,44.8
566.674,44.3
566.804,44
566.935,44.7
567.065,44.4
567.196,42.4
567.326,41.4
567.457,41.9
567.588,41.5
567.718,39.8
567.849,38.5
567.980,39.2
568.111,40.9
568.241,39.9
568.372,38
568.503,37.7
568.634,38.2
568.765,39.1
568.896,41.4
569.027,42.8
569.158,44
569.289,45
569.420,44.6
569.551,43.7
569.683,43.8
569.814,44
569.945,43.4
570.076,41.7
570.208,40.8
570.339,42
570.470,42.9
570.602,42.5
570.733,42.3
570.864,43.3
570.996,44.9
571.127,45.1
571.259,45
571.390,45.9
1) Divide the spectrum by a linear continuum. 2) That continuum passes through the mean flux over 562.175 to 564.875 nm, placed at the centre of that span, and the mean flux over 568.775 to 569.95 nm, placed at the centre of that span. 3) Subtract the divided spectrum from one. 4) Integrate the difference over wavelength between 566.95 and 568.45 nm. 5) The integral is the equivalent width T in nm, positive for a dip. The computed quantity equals 0.05 nm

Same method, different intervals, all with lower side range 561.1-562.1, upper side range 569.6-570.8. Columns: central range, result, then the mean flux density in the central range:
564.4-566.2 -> -0.12 nm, 41.5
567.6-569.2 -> 0.05 nm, 40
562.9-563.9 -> -0.06 nm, 39.4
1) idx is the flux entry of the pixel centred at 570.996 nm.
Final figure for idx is 44.9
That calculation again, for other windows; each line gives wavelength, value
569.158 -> 44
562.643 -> 38.1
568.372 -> 38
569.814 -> 44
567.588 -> 41.5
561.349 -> 36.2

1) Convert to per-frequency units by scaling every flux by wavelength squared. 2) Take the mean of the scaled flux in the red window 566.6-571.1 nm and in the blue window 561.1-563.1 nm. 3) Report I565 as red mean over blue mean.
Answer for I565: 1.2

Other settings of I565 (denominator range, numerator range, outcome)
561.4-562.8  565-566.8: 1.20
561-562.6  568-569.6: 1.15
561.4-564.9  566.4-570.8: 1.12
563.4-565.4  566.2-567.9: 1.09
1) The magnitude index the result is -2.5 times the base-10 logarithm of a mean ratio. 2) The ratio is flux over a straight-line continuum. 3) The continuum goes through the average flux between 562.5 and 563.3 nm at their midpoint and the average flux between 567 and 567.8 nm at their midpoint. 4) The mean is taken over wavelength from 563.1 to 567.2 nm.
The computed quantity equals -0.06 mag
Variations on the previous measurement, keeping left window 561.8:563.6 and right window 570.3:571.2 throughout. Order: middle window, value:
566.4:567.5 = -0.07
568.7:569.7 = -0.02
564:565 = -0.02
